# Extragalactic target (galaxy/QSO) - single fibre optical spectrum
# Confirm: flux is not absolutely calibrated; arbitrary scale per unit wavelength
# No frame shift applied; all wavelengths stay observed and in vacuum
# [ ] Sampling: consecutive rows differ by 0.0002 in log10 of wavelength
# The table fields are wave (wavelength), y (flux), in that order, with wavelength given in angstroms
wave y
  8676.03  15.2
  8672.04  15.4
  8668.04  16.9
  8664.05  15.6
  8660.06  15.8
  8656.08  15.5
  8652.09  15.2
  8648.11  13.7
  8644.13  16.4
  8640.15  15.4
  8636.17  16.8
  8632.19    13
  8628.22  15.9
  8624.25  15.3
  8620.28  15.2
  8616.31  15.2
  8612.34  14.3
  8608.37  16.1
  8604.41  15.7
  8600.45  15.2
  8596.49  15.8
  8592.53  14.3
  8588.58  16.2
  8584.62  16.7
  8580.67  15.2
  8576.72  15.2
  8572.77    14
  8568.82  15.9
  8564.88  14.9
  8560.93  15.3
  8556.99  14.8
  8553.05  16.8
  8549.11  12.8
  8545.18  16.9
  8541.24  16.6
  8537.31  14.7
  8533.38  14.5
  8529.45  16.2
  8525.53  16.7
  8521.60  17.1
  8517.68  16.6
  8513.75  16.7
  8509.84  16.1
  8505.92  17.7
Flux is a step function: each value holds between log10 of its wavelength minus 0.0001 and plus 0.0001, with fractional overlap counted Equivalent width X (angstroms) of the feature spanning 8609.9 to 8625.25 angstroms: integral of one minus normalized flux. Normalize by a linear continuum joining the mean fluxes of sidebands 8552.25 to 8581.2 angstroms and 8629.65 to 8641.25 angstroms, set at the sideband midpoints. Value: 0.1 angstroms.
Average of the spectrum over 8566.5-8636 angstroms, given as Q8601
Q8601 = 15.3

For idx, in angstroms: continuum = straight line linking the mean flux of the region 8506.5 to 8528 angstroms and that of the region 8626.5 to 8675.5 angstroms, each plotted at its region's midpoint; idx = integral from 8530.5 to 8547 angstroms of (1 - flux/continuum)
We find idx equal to 0.81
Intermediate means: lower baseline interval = 16.7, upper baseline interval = 15.5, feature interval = 15.7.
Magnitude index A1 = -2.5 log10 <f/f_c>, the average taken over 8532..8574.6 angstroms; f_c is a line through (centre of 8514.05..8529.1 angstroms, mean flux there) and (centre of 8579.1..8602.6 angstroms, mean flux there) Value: 0.07 mag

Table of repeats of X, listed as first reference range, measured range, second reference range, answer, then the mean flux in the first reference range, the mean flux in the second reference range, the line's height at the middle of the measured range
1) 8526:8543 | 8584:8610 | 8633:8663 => -0.2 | 15.6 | 15.4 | 15.5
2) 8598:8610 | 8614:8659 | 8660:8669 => 1.8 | 15.7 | 16.1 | 15.9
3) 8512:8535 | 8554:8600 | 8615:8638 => 1.2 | 16.3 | 15.2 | 15.8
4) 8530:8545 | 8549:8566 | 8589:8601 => 0.3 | 15.5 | 15.2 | 15.4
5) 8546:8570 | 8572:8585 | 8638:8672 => 0.0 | 15.1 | 15.6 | 15.2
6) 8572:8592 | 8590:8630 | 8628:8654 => 0.0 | 15.5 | 15.2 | 15.3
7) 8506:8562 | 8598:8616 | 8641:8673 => 0.4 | 15.9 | 15.6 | 15.7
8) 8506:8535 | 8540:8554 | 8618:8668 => 0.4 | 16.4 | 15.4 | 16.2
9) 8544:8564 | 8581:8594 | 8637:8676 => -0.3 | 15.2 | 15.6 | 15.3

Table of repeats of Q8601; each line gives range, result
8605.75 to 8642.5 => 15.3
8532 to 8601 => 15.3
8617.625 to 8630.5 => 15.4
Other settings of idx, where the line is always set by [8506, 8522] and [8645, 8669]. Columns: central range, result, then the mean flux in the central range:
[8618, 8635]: 0.82 angstroms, 15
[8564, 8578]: 1.04 angstroms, 15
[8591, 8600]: 0.49 angstroms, 15.1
